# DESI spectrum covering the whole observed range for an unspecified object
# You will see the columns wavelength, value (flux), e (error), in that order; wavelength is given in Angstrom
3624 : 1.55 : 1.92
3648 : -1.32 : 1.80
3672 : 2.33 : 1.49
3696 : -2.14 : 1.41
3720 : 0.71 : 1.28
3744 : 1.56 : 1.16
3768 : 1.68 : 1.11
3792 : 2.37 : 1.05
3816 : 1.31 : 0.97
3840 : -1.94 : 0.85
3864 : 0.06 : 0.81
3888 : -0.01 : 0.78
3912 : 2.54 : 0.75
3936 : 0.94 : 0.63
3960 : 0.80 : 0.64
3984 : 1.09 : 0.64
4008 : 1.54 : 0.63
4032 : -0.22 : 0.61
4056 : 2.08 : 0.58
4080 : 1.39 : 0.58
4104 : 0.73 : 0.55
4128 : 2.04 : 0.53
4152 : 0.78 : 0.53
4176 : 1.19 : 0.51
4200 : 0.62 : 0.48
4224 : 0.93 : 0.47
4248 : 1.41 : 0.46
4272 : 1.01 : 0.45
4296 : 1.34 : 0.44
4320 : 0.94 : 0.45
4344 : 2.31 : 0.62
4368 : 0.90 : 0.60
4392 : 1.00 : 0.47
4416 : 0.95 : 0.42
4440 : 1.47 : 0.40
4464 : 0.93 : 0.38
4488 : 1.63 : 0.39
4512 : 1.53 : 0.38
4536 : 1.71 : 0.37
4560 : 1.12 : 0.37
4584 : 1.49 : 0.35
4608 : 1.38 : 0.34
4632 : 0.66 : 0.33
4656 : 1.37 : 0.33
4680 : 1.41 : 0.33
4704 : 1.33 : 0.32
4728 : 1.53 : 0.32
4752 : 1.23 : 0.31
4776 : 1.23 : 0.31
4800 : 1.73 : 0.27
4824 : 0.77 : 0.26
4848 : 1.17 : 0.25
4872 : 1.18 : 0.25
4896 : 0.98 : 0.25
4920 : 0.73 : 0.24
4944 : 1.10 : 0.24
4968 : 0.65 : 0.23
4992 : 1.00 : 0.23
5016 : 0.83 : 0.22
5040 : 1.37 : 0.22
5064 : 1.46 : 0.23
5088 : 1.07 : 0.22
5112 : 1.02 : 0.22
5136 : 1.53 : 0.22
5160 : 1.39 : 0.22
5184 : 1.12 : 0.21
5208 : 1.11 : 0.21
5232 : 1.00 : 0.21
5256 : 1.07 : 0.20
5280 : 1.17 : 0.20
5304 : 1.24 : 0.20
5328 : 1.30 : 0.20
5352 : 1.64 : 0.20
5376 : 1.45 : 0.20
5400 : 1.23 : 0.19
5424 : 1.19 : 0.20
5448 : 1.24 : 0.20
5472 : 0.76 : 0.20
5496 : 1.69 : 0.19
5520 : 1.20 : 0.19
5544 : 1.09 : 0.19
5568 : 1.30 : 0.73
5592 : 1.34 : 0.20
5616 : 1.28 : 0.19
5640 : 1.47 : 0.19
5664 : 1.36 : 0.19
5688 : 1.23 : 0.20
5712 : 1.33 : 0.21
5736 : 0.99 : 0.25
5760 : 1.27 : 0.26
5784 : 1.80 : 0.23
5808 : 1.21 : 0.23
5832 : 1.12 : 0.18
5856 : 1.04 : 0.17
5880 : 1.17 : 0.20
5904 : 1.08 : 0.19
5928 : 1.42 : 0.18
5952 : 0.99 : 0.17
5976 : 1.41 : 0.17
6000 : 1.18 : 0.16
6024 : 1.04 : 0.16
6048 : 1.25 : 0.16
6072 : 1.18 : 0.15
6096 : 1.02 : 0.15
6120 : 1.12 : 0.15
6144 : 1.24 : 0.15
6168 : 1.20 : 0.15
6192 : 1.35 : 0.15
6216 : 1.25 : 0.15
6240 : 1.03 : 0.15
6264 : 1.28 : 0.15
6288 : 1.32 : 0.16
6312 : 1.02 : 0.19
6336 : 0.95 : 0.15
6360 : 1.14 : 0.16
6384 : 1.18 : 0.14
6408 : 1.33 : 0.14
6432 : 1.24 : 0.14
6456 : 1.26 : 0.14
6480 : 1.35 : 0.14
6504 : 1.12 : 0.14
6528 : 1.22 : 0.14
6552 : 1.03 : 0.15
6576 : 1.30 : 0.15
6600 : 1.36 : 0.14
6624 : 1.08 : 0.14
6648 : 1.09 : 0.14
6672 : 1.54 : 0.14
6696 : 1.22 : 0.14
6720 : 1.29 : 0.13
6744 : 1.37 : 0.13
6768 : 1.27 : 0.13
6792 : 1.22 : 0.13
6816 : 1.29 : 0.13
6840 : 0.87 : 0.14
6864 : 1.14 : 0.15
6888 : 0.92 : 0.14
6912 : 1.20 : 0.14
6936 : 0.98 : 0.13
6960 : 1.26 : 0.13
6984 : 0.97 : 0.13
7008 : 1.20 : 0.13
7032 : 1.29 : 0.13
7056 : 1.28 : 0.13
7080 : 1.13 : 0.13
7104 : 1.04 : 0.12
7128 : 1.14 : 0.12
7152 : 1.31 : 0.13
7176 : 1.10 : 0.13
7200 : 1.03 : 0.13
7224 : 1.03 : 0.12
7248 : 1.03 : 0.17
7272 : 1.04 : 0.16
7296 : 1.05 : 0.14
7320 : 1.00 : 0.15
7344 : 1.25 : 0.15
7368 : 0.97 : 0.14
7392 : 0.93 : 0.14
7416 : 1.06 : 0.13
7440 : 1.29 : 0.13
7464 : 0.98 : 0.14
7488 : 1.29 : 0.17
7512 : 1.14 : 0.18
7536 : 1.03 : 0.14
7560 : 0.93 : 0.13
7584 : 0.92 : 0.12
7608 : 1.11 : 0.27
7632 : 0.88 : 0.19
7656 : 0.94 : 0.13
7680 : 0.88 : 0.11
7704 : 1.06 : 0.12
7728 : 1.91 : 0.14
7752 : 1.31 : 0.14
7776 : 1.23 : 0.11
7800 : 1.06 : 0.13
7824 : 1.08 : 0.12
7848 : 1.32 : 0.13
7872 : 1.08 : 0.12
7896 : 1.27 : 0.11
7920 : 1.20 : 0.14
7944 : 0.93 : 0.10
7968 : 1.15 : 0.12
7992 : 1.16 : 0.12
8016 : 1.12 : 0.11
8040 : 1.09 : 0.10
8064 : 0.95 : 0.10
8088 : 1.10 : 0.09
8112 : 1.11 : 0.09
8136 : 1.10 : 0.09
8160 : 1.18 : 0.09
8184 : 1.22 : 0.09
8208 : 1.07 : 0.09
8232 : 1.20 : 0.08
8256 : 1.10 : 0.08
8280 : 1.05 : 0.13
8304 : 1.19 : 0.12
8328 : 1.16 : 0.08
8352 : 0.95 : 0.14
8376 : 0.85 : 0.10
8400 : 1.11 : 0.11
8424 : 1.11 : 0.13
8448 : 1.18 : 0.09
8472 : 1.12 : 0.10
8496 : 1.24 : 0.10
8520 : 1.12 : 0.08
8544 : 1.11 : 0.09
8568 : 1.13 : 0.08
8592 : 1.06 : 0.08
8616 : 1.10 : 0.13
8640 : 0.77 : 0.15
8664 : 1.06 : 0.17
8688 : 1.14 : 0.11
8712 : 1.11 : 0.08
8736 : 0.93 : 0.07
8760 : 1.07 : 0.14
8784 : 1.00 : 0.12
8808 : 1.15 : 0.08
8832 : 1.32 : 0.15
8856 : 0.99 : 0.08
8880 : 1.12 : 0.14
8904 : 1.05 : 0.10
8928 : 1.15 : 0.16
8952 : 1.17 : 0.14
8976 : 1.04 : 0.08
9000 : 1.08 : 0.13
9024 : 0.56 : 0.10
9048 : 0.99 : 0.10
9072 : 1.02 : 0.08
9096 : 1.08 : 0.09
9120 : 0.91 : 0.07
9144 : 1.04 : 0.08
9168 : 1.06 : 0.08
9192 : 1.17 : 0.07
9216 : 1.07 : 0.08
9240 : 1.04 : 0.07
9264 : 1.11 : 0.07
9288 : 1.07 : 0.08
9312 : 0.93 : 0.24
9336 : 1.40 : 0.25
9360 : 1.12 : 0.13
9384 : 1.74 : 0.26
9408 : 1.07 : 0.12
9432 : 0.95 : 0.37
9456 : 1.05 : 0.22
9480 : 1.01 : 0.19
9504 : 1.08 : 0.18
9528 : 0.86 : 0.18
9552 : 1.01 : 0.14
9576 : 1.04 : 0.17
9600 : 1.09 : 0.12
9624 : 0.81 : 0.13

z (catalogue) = 0.18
